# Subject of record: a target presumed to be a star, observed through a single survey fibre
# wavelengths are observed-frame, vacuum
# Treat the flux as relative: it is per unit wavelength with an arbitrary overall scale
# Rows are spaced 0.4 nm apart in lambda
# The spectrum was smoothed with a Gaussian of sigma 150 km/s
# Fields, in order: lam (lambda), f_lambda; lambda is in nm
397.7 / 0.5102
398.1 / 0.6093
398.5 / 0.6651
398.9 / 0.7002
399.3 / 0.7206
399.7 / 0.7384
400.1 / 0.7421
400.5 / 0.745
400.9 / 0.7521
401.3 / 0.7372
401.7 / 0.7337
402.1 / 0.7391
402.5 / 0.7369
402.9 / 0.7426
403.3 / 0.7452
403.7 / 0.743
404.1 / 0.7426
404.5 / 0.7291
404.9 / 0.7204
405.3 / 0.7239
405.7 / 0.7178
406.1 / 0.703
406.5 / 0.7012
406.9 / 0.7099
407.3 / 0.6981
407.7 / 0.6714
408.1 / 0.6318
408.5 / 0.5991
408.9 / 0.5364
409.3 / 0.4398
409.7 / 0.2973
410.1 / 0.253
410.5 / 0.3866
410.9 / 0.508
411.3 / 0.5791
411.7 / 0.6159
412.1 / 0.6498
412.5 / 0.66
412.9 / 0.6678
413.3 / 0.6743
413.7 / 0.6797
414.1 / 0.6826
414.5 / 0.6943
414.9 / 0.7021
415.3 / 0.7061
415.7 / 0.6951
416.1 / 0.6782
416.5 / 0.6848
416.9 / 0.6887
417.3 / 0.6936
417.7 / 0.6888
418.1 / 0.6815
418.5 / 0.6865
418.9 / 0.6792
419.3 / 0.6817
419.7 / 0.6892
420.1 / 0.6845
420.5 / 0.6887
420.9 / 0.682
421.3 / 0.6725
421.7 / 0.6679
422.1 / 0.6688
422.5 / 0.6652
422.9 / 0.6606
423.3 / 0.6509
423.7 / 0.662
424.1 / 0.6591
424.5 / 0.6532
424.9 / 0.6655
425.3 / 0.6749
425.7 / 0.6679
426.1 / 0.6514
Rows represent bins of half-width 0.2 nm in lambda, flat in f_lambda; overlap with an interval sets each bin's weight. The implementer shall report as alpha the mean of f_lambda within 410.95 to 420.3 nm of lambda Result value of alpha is 0.673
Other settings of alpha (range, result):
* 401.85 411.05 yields 0.631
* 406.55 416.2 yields 0.601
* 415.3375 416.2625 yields 0.69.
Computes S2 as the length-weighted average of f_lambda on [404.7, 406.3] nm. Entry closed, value 0.716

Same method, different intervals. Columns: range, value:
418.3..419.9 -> 0.684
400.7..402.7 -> 0.74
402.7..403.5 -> 0.744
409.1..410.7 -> 0.344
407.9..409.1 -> 0.589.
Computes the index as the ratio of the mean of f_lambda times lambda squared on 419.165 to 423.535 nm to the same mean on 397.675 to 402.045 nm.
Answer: 1.1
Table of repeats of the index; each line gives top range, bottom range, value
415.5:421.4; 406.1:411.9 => 1.31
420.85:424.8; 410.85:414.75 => 1.08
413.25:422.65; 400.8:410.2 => 1.10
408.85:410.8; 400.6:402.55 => 0.53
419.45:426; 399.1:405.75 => 1.00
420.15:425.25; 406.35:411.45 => 1.33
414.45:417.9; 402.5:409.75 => 1.09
